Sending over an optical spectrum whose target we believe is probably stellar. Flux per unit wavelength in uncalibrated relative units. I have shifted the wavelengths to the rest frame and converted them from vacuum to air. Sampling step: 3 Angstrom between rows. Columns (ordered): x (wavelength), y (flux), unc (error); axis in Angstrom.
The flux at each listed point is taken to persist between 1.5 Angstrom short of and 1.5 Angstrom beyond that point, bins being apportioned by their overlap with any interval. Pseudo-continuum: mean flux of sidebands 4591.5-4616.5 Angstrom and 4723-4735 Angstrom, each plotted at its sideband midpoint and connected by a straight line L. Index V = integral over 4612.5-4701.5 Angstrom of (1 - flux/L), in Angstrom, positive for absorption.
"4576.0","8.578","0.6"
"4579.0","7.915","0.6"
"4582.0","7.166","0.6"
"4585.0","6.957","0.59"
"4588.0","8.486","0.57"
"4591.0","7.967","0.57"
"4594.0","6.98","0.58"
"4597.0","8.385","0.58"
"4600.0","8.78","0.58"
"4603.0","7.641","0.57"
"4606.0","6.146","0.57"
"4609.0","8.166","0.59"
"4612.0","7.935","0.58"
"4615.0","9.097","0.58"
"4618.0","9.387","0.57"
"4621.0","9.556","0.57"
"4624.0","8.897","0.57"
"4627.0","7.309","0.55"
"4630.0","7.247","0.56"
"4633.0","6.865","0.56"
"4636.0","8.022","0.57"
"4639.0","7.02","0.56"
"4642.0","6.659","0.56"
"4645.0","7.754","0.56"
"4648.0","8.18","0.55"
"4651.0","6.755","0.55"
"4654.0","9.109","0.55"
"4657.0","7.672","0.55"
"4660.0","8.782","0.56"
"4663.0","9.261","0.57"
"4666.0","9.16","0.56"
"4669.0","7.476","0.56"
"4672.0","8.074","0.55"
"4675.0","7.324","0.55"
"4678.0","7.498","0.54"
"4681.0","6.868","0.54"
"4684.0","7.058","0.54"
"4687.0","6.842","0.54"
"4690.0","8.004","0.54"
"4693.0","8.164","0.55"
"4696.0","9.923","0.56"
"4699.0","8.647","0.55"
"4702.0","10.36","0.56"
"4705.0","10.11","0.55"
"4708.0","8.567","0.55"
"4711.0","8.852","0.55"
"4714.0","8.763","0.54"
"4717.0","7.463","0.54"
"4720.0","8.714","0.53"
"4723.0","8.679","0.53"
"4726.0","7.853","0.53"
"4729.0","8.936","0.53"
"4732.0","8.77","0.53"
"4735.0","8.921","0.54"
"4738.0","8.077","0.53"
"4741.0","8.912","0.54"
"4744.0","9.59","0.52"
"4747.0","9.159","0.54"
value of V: 1.5 Angstrom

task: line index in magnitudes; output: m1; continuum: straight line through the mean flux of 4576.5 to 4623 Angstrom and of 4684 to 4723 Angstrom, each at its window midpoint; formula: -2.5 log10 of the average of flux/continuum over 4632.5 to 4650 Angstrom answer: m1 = 0.119 mag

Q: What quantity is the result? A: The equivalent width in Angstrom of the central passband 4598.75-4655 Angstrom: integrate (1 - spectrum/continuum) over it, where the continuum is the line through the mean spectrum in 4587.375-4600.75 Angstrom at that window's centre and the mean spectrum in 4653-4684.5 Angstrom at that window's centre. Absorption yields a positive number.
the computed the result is 1.0 Angstrom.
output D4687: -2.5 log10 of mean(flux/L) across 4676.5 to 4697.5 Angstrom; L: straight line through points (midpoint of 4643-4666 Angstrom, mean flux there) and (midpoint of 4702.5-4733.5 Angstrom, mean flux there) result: 0.10 mag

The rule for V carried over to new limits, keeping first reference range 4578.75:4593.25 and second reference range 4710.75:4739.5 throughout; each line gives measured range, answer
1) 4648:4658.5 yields 0.2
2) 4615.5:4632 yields -1.3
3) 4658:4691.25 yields 1.3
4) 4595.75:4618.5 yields -1.1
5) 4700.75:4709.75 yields -1.4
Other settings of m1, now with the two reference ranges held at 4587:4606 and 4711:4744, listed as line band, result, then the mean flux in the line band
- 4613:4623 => -0.16 mag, 9.25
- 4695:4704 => -0.15 mag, 9.65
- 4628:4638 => 0.10 mag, 7.36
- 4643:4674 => 0.00 mag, 8.18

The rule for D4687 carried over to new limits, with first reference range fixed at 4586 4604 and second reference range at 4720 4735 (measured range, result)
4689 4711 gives -0.08 mag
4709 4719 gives 0.02 mag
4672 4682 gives 0.14 mag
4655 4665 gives -0.04 mag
